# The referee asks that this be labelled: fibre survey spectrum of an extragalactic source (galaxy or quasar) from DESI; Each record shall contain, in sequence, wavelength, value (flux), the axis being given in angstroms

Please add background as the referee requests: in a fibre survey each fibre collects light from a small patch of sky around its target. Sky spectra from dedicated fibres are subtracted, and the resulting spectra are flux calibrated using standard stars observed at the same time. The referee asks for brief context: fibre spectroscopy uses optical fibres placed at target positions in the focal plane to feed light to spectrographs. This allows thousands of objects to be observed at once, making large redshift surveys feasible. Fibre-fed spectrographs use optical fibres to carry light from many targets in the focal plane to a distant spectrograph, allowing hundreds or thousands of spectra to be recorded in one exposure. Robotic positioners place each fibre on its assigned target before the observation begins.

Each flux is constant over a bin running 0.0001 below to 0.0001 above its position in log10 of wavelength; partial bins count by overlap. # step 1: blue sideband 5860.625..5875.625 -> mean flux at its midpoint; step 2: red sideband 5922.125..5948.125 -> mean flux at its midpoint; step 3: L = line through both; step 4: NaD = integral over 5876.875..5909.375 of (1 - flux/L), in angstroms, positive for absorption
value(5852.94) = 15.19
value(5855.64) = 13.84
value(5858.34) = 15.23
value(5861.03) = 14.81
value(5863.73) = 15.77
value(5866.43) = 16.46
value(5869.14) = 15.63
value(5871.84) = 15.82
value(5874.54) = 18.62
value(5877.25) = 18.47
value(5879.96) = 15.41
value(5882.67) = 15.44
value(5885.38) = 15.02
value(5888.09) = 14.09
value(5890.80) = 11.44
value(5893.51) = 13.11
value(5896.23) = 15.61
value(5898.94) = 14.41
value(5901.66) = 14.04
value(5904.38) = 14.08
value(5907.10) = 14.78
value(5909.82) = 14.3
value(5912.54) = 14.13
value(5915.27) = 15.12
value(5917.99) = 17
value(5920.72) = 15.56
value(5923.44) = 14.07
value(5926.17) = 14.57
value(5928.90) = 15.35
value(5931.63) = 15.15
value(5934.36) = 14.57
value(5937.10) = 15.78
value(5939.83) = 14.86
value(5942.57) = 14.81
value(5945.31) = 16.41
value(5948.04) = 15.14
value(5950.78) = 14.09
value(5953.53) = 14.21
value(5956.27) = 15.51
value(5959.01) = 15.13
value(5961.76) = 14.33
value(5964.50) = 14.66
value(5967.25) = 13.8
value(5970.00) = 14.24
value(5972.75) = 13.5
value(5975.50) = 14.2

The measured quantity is 2.6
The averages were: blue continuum 16.2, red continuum 15.1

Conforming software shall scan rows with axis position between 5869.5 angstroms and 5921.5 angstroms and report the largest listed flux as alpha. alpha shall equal 18.62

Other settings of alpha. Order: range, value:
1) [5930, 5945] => 15.78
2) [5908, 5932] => 17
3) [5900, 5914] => 14.78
